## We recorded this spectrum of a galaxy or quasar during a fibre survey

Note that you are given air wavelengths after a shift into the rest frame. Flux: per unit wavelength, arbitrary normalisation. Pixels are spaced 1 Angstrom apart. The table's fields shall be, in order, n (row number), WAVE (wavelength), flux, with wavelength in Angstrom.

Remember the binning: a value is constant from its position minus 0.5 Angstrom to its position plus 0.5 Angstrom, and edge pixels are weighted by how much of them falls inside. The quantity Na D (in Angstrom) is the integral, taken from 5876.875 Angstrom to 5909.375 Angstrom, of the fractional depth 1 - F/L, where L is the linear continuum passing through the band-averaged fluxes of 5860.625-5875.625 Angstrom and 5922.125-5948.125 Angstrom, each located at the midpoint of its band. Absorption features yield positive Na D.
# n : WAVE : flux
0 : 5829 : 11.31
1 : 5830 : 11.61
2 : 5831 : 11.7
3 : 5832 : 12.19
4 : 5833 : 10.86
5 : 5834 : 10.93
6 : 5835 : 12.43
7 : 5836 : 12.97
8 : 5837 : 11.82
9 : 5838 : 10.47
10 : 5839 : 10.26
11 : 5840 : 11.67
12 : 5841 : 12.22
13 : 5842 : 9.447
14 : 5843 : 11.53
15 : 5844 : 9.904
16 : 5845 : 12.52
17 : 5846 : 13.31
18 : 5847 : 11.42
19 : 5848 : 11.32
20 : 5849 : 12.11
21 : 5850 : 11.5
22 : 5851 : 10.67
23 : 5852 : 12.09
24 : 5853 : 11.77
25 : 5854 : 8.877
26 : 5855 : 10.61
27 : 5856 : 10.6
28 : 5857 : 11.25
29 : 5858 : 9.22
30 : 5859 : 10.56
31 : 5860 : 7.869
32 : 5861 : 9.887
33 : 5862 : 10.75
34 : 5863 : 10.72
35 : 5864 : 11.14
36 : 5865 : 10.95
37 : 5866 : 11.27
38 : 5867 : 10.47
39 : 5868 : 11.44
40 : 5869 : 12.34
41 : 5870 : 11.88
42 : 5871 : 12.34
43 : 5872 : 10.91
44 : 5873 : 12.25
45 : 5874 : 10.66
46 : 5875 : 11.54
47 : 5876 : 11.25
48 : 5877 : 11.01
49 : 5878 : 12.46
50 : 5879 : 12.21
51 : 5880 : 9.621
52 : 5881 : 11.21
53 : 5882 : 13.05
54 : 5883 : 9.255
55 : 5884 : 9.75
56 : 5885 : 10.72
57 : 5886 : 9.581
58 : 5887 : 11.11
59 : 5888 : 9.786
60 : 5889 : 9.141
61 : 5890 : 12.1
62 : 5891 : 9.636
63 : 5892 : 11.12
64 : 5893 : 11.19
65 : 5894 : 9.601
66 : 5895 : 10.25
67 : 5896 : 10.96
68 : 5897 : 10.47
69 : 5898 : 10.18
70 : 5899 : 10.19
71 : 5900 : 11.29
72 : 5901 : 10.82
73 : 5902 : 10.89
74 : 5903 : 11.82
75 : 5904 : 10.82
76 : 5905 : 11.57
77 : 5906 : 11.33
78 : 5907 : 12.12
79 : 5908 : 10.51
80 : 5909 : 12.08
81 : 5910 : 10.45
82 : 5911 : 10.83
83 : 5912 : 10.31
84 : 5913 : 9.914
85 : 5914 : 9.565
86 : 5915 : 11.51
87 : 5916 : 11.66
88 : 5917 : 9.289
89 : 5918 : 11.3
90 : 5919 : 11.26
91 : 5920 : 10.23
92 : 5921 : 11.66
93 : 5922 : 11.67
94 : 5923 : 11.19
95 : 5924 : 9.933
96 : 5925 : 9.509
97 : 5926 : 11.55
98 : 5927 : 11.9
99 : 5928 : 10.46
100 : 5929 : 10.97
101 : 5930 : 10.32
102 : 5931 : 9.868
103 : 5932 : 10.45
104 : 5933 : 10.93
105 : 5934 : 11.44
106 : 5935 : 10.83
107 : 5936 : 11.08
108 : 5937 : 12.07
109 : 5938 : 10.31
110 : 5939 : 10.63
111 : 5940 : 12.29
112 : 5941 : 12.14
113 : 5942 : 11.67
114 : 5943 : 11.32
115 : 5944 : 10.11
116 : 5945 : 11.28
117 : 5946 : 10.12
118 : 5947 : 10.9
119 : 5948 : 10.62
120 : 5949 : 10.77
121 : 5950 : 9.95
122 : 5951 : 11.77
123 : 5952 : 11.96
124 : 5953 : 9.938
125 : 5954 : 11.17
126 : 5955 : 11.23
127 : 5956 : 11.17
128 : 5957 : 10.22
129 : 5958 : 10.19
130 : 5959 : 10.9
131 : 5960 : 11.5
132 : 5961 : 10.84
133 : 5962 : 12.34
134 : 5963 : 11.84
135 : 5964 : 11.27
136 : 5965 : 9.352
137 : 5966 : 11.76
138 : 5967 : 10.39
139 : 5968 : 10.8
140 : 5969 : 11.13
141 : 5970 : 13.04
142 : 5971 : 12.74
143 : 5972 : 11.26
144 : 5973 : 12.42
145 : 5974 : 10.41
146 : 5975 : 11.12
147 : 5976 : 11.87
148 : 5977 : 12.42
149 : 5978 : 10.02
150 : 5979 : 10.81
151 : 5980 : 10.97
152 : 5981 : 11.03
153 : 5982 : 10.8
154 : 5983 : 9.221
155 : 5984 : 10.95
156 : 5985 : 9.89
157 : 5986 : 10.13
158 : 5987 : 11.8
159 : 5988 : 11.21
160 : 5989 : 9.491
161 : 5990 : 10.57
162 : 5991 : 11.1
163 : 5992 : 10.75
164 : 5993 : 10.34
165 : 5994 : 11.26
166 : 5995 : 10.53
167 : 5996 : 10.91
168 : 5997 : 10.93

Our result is 0.9 Angstrom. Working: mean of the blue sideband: 11.2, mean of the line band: 10.8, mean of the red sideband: 10.9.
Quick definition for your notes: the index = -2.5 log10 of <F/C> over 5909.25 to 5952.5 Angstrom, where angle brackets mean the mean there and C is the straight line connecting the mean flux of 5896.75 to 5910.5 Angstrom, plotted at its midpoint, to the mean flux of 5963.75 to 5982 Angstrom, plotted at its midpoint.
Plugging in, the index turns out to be 0.02 mag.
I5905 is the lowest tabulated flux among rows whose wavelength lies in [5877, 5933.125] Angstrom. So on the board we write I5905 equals 9.141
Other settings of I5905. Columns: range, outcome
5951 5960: 9.938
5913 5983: 9.221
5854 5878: 7.869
